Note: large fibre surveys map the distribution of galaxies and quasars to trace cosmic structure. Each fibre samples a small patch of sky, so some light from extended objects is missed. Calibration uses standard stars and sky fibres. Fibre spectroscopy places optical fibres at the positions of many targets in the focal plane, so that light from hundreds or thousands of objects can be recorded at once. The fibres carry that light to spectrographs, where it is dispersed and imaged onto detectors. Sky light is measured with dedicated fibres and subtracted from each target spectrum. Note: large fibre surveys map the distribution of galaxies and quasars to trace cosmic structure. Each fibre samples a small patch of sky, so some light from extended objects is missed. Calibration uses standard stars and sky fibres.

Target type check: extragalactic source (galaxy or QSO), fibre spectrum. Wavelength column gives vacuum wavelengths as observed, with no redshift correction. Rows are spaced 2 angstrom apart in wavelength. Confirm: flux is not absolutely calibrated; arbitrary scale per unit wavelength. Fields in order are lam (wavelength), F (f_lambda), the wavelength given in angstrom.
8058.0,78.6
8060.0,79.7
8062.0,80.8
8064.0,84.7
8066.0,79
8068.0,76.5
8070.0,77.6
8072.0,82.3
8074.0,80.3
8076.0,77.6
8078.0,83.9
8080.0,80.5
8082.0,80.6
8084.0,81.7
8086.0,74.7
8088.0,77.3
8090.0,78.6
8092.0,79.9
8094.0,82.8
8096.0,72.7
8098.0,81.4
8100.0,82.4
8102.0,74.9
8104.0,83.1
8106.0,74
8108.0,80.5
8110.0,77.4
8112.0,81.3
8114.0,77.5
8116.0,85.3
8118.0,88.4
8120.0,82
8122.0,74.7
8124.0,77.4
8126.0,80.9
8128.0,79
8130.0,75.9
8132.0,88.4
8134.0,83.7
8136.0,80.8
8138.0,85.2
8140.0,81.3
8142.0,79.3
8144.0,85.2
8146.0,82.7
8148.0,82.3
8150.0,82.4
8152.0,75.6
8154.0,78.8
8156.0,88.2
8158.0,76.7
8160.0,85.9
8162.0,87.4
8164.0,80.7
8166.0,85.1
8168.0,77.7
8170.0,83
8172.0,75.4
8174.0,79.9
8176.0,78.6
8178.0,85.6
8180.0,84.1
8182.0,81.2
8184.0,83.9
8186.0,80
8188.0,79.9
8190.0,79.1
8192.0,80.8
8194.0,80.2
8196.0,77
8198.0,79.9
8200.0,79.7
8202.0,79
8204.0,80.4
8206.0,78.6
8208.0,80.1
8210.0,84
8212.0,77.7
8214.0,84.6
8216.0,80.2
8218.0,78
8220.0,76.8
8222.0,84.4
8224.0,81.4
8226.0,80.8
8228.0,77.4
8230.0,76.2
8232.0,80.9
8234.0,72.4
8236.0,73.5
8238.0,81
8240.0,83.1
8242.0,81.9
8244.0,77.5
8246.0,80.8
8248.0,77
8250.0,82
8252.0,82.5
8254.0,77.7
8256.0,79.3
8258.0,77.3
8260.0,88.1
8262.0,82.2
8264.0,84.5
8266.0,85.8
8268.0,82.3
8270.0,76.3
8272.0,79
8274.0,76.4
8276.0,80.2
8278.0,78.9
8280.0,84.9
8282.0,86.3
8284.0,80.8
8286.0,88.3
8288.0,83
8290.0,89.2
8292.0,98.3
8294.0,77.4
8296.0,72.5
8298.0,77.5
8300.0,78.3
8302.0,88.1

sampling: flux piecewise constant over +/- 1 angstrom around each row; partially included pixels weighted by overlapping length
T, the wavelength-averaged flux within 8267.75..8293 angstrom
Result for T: 83.4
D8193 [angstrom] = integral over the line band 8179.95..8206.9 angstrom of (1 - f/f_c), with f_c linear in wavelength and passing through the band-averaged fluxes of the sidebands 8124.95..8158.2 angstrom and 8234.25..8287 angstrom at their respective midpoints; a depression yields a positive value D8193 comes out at 0.4 angstrom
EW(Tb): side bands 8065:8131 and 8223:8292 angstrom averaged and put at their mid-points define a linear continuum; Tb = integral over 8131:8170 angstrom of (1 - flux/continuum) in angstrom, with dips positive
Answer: -1.2 angstrom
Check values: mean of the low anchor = 79.5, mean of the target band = 82.5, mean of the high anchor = 81.1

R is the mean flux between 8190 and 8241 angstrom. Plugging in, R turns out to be 79.5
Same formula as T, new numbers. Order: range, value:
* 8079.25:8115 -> 79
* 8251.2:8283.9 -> 81.3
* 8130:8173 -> 82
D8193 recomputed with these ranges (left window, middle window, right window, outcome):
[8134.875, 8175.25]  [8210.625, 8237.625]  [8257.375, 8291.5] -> 1.13 angstrom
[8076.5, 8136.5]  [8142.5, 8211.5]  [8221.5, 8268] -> -0.80 angstrom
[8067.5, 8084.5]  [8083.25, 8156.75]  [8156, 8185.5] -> 0.52 angstrom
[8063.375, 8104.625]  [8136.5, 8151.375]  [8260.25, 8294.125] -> -0.30 angstrom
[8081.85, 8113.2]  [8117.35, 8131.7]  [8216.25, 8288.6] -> -0.14 angstrom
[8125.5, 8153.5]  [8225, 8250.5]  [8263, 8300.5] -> 1.00 angstrom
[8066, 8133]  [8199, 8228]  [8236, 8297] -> 0.27 angstrom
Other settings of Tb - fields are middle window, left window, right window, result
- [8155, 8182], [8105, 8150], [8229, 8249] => -0.7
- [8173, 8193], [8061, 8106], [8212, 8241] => -0.5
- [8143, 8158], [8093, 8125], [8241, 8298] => -0.3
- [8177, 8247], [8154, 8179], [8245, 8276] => 1.1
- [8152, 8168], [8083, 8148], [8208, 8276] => -0.4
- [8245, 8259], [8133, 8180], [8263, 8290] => 0.5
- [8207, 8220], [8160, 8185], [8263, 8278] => 0.2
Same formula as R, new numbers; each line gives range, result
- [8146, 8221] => 80.8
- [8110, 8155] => 81.2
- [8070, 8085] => 80.8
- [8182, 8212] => 80.1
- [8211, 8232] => 79.8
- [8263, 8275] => 80.7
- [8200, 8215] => 80.6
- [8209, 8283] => 80.4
